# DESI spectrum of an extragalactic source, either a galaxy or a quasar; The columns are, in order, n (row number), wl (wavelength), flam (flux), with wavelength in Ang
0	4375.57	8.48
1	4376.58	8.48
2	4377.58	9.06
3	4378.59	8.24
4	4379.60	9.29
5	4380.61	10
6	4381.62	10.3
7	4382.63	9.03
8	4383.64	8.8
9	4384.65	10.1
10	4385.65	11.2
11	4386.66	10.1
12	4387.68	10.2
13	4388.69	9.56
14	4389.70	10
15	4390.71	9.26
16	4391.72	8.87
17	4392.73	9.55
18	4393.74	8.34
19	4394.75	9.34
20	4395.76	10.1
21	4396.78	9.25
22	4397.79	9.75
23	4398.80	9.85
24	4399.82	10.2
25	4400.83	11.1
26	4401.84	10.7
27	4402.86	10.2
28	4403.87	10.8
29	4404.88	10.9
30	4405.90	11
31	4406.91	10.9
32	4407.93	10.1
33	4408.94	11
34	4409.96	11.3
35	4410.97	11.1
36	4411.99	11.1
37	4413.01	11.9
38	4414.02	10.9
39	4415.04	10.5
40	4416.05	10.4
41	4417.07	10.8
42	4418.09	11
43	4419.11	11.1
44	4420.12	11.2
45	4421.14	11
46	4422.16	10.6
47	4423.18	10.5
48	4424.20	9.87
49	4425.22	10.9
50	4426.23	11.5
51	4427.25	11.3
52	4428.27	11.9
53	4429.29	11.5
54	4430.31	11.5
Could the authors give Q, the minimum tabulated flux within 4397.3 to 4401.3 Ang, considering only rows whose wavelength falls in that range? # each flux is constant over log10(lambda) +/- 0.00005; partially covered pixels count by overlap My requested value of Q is 9.75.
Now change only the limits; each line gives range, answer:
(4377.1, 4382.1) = 8.24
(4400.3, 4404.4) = 10.2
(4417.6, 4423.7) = 10.5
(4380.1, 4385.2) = 8.8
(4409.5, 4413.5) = 11.1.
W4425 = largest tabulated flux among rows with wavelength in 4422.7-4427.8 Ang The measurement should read 11.5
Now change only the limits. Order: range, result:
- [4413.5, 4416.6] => 10.9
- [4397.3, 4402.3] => 11.1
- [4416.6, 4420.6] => 11.2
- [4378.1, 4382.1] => 10.3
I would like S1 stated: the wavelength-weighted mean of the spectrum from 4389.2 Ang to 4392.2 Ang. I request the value 9.39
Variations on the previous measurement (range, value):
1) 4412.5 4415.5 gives 11.1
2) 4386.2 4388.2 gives 10.1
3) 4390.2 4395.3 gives 9.1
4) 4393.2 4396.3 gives 9.26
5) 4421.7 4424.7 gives 10.3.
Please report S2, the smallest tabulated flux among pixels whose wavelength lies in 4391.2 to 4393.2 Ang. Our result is 8.87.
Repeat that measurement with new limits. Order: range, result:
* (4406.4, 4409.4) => 10.1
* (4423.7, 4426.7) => 9.87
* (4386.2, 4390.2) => 9.56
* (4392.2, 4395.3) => 8.34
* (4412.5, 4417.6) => 10.4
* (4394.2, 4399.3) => 9.25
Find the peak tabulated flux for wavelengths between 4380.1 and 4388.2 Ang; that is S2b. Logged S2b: 11.2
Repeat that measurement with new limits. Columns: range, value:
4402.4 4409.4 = 11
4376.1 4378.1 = 9.06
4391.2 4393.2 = 9.55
